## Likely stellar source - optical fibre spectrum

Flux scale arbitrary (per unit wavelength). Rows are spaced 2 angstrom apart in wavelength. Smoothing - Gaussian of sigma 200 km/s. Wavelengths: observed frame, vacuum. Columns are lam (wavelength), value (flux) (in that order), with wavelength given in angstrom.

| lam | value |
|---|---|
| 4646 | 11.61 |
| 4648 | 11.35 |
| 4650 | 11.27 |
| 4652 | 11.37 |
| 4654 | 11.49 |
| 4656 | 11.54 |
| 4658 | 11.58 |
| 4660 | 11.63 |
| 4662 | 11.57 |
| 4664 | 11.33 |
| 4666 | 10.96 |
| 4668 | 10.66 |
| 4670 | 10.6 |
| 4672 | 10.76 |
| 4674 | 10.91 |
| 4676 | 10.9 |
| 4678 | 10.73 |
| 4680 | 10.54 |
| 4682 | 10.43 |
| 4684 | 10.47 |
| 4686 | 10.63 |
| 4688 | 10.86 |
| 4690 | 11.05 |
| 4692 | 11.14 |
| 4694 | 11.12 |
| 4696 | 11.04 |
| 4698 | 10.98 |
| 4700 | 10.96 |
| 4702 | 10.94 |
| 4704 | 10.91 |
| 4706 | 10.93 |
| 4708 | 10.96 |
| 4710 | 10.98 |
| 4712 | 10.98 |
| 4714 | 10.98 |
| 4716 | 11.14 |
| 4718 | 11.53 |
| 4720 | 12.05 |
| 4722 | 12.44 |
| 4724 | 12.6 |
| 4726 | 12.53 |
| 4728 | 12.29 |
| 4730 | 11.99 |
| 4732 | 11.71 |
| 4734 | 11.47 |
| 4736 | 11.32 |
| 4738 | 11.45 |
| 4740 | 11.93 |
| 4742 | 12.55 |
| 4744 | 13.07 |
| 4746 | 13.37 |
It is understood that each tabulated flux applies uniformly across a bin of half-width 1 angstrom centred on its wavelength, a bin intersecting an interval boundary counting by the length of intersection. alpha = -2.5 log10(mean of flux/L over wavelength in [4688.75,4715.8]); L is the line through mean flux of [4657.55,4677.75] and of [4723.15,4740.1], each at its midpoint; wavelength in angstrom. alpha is 0.05 mag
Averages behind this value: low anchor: 11.1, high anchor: 11.9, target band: 11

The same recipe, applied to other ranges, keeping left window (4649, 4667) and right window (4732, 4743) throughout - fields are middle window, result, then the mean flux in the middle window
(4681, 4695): 0.07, 10.8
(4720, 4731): -0.06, 12.3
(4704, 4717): 0.06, 11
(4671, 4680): 0.07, 10.8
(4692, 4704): 0.05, 11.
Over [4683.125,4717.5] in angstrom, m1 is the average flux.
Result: 11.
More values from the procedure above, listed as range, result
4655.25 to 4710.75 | 11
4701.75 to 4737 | 11.6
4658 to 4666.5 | 11.4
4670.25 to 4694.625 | 10.8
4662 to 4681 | 10.9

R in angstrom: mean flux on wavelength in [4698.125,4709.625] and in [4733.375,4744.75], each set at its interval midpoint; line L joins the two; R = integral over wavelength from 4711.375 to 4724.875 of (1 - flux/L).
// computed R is -0.4 angstrom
